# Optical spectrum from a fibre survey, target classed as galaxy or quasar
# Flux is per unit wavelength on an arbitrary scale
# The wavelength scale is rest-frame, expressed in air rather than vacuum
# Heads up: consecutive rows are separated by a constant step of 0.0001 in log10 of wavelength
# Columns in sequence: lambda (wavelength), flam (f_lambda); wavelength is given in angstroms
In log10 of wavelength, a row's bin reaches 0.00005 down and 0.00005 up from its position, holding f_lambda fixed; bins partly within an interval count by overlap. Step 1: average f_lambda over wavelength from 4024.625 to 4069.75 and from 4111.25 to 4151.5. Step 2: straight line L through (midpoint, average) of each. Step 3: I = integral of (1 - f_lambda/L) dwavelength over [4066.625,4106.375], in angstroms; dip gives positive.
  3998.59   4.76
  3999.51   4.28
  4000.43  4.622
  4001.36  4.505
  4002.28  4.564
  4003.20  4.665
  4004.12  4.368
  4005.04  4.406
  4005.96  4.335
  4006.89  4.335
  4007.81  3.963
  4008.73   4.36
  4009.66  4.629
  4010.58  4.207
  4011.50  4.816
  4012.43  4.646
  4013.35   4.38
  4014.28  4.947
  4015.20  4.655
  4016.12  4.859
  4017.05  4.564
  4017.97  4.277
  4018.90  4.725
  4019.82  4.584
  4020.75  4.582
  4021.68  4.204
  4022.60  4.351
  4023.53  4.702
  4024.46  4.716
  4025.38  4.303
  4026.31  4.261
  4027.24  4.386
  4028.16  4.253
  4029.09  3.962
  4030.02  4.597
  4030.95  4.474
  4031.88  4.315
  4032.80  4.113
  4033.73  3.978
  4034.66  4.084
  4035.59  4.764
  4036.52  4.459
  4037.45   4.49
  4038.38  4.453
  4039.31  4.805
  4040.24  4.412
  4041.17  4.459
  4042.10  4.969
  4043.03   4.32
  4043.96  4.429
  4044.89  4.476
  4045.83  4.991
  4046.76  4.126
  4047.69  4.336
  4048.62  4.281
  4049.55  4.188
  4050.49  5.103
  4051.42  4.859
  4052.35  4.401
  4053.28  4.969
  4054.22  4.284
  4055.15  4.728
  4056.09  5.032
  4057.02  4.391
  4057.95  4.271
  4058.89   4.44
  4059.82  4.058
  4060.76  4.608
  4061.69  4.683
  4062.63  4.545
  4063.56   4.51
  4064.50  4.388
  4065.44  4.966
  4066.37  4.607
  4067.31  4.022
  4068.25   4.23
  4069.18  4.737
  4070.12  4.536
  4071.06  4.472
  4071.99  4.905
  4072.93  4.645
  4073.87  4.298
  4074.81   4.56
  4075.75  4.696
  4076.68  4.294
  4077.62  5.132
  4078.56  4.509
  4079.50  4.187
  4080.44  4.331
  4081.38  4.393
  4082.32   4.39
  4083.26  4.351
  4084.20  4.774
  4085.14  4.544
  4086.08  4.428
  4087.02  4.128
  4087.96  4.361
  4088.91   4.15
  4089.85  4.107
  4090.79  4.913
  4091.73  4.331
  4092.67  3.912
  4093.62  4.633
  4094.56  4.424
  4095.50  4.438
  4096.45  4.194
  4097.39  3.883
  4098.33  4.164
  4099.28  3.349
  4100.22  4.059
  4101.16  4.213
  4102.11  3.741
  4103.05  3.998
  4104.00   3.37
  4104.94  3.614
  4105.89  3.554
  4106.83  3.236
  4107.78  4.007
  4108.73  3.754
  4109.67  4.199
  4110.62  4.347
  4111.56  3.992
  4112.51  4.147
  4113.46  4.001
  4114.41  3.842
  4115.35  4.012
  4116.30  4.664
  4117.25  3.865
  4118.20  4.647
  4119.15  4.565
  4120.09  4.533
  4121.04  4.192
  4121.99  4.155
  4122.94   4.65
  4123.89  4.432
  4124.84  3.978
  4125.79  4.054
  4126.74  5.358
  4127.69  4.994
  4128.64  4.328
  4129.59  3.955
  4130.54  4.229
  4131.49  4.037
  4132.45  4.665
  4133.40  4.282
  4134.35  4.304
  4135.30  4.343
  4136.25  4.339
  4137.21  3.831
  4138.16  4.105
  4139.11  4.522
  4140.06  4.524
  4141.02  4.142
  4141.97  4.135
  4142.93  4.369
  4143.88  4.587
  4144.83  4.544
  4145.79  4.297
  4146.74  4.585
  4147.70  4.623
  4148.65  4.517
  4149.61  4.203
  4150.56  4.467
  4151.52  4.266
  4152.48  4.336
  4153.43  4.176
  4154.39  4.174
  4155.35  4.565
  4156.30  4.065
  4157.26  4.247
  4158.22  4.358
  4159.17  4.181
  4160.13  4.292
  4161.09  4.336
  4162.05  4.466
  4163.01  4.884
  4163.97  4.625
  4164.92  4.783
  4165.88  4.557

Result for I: 1.11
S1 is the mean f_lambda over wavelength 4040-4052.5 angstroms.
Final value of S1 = 4.53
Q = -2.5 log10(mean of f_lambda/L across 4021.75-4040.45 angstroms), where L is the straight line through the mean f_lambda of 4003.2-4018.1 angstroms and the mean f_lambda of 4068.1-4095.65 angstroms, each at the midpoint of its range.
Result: 0.02 mag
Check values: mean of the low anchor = 4.5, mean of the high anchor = 4.46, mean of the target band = 4.39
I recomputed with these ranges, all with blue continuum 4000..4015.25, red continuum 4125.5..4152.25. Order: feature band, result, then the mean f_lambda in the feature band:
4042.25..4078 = -0.8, 4.54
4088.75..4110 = 2.0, 4.01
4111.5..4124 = 0.4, 4.27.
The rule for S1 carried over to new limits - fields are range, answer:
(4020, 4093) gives 4.47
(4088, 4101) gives 4.2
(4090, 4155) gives 4.23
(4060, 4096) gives 4.47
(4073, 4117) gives 4.19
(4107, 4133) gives 4.27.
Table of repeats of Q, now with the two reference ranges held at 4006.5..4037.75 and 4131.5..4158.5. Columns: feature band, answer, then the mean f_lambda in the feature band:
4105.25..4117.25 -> 0.10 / 3.97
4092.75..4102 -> 0.06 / 4.12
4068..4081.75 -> -0.03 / 4.54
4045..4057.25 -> -0.04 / 4.59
